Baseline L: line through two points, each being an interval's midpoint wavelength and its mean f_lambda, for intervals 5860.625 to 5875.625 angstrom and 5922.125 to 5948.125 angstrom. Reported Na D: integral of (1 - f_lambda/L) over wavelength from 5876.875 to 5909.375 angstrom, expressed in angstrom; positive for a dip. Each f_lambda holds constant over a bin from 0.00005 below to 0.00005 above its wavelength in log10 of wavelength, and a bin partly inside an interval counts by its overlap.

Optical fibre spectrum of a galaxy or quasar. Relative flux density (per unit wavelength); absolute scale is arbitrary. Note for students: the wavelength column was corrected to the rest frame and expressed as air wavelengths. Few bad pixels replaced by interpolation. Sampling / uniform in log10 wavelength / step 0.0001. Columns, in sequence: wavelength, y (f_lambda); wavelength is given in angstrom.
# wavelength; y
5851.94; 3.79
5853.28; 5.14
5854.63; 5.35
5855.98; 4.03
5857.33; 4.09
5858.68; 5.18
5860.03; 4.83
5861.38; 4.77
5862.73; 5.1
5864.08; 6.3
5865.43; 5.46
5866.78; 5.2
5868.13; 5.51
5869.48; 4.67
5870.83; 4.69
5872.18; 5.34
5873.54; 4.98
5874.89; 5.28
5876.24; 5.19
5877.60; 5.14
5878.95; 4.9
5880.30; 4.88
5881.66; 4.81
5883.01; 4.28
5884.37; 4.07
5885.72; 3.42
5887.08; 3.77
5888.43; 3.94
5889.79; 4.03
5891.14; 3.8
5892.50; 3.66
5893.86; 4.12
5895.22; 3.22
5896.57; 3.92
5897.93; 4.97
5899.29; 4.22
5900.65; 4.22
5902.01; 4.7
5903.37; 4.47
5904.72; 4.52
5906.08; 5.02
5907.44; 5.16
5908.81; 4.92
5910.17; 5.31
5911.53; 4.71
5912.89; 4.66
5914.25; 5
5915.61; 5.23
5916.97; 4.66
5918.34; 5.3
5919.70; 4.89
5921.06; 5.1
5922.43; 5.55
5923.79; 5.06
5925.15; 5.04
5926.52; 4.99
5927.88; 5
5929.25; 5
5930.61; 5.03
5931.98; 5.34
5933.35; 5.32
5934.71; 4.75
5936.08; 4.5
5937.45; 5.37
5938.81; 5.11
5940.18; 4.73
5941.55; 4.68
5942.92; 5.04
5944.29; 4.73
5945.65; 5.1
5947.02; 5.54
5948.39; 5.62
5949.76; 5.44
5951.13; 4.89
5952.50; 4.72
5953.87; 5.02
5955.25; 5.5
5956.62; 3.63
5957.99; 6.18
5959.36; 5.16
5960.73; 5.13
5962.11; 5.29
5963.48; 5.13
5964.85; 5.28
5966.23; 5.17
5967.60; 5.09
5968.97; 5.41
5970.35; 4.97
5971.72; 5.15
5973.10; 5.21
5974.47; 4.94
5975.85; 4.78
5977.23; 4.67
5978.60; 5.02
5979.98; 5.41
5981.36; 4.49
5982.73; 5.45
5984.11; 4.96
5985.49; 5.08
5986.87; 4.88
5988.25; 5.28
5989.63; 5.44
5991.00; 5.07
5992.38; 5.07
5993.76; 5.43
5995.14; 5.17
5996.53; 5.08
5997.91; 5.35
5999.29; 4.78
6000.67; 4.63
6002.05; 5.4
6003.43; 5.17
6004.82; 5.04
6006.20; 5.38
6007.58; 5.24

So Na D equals 5.1 angstrom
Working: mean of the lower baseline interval 5.21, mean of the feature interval 4.34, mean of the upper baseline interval 5.05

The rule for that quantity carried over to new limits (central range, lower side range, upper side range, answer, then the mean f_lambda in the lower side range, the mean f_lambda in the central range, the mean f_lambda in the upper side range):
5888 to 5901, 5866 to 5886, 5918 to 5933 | 2.5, 4.86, 4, 5.12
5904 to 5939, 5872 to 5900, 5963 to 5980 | -2.7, 4.36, 5.02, 5.08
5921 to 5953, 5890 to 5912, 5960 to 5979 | -2.0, 4.42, 5.07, 5.09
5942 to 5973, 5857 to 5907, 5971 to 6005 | -1.2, 4.62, 5.14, 5.08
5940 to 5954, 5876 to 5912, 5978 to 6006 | -0.8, 4.41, 5.06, 5.11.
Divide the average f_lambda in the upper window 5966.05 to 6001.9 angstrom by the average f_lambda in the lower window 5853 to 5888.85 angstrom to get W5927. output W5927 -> 1.05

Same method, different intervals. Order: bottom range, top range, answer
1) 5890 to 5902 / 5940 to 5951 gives 1.26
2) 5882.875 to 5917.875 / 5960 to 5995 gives 1.16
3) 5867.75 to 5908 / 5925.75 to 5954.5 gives 1.12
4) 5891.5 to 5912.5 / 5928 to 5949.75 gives 1.13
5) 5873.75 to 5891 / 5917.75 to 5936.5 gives 1.13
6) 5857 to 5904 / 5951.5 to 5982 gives 1.10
